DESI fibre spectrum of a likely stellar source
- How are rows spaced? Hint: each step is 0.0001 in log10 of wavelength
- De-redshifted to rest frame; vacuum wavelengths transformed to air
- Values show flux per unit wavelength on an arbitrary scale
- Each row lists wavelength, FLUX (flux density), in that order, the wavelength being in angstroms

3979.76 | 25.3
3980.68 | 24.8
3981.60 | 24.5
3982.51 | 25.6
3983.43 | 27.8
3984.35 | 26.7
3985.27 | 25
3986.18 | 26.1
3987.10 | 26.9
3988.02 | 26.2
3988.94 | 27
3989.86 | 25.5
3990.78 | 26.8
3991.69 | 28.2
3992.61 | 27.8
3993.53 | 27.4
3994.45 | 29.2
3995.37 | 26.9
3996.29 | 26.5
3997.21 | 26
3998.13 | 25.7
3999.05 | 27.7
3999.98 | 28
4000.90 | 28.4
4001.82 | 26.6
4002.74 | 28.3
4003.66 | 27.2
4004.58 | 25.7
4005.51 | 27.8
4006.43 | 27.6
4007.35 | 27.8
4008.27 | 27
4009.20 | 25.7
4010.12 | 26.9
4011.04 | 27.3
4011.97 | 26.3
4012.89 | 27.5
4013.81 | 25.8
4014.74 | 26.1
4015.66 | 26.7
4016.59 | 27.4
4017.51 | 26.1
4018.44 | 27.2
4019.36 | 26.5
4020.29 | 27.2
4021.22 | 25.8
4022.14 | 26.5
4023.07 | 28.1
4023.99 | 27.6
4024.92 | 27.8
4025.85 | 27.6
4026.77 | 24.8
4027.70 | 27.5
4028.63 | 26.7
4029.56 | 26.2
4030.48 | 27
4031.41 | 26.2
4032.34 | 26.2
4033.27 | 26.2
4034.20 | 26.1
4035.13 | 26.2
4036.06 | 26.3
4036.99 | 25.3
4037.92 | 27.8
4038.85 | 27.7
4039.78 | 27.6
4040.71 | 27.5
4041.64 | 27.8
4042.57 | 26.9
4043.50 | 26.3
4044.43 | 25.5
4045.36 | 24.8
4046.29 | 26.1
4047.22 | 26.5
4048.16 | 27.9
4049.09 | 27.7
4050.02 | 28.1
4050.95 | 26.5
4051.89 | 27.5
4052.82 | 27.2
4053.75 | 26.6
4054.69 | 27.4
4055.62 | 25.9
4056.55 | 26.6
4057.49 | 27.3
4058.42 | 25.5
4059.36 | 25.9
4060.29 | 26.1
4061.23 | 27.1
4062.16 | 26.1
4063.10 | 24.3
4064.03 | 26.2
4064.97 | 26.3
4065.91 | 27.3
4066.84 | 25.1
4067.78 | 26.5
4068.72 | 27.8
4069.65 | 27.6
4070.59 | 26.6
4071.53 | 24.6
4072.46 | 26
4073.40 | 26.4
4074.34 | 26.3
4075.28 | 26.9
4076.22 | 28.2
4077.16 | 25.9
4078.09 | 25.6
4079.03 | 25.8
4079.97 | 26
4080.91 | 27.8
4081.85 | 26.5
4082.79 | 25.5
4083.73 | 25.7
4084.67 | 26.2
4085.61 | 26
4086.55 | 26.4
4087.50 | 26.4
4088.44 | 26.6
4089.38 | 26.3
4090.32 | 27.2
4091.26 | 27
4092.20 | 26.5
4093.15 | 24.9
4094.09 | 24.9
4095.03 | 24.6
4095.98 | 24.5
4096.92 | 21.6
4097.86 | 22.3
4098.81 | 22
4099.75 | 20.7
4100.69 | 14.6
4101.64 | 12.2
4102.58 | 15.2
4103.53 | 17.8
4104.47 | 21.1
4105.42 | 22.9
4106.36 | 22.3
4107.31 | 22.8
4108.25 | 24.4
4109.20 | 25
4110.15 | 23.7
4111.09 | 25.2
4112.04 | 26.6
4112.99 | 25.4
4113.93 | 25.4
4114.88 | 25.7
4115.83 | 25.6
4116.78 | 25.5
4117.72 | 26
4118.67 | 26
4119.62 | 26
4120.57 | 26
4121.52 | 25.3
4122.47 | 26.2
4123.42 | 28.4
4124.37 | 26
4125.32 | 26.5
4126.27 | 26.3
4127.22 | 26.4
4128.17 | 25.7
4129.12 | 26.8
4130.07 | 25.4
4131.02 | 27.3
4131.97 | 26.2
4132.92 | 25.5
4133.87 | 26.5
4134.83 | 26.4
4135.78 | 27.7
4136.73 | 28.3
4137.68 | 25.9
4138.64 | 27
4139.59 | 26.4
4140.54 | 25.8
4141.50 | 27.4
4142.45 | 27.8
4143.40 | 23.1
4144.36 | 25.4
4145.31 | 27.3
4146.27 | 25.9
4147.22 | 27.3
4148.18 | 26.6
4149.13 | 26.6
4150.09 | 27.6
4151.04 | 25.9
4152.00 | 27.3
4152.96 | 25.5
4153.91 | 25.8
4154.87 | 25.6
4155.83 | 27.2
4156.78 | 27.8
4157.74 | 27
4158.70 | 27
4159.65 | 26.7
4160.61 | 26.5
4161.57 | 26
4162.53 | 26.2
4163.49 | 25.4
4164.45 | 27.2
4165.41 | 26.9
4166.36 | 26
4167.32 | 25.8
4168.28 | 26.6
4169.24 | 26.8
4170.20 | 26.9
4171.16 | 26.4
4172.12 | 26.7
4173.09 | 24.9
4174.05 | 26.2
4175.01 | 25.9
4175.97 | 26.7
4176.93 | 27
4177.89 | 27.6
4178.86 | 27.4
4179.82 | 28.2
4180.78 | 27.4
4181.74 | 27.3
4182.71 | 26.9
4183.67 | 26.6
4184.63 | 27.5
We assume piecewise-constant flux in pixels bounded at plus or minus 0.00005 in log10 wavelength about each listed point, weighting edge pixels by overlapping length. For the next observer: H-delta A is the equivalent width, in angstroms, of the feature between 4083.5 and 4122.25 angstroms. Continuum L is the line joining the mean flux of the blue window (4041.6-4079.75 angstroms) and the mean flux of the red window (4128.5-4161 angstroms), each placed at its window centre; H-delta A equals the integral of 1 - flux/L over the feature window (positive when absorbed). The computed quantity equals 3.8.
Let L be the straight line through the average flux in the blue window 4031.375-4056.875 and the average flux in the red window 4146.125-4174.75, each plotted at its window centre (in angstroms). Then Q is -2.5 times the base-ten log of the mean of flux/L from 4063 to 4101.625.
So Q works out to 0.057 mag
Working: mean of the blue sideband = 26.7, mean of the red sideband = 26.5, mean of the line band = 25.3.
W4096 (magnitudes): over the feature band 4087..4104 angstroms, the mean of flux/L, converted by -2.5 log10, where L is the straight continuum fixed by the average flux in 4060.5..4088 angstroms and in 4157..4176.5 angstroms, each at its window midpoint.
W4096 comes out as 0.170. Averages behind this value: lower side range 26.3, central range 22.5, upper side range 26.4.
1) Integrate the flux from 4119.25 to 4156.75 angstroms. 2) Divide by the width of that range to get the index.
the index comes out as 26.4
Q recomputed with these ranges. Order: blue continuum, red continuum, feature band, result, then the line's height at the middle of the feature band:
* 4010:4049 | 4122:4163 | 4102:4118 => 0.135 mag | 26.6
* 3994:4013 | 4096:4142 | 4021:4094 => -0.026 mag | 25.9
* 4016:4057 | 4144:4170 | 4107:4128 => 0.039 mag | 26.6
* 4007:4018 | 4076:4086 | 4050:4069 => -0.003 mag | 26.4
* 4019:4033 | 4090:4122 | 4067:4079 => -0.071 mag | 24.8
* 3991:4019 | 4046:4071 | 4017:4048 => 0.008 mag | 26.9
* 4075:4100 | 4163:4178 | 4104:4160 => 0.001 mag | 26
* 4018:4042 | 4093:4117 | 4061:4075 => -0.070 mag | 24.6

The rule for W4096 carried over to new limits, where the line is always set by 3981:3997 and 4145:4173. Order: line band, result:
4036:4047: -0.001 mag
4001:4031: -0.010 mag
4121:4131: 0.009 mag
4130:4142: -0.004 mag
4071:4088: 0.015 mag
